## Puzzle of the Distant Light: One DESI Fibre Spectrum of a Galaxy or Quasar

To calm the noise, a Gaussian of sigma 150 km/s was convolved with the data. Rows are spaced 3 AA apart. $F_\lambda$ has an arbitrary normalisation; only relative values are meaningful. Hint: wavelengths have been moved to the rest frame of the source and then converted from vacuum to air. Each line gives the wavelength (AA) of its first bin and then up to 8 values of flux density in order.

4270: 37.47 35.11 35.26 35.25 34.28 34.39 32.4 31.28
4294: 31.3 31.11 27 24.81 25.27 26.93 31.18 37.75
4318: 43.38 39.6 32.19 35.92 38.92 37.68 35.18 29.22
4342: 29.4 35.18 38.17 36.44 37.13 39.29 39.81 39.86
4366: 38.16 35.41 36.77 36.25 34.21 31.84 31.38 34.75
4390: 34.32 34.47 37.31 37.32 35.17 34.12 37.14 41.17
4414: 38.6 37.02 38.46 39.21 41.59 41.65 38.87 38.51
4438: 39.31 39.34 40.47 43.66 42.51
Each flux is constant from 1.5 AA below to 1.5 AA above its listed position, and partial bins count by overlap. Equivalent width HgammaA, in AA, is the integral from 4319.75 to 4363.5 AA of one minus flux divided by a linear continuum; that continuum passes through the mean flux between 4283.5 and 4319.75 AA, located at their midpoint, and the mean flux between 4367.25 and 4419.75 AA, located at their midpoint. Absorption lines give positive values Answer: -3.7 AA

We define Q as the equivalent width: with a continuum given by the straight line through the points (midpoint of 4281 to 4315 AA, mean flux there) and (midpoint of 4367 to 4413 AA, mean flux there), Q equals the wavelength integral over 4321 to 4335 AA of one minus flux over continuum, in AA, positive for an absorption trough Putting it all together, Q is -2.0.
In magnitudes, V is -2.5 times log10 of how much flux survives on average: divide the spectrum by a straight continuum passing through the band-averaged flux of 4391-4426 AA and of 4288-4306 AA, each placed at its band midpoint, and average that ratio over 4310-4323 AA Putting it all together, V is -0.22 mag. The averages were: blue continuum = 29.1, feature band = 37.3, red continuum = 37.4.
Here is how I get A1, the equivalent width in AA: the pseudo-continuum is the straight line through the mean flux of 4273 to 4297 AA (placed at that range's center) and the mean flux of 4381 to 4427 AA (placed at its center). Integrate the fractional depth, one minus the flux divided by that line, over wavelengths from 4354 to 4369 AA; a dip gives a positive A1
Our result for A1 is -1.4 AA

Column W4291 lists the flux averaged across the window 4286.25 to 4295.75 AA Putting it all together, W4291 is 31.7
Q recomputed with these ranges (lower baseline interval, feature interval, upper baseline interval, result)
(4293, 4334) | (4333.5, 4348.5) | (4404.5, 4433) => 0.5 AA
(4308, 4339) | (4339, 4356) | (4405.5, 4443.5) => 0.8 AA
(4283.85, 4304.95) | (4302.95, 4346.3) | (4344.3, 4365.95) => 0.4 AA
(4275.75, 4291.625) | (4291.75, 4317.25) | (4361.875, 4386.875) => 3.2 AA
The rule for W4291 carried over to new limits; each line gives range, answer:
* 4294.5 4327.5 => 32.1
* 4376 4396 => 33.9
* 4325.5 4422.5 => 36.2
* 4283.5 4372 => 34.3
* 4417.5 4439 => 39.5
